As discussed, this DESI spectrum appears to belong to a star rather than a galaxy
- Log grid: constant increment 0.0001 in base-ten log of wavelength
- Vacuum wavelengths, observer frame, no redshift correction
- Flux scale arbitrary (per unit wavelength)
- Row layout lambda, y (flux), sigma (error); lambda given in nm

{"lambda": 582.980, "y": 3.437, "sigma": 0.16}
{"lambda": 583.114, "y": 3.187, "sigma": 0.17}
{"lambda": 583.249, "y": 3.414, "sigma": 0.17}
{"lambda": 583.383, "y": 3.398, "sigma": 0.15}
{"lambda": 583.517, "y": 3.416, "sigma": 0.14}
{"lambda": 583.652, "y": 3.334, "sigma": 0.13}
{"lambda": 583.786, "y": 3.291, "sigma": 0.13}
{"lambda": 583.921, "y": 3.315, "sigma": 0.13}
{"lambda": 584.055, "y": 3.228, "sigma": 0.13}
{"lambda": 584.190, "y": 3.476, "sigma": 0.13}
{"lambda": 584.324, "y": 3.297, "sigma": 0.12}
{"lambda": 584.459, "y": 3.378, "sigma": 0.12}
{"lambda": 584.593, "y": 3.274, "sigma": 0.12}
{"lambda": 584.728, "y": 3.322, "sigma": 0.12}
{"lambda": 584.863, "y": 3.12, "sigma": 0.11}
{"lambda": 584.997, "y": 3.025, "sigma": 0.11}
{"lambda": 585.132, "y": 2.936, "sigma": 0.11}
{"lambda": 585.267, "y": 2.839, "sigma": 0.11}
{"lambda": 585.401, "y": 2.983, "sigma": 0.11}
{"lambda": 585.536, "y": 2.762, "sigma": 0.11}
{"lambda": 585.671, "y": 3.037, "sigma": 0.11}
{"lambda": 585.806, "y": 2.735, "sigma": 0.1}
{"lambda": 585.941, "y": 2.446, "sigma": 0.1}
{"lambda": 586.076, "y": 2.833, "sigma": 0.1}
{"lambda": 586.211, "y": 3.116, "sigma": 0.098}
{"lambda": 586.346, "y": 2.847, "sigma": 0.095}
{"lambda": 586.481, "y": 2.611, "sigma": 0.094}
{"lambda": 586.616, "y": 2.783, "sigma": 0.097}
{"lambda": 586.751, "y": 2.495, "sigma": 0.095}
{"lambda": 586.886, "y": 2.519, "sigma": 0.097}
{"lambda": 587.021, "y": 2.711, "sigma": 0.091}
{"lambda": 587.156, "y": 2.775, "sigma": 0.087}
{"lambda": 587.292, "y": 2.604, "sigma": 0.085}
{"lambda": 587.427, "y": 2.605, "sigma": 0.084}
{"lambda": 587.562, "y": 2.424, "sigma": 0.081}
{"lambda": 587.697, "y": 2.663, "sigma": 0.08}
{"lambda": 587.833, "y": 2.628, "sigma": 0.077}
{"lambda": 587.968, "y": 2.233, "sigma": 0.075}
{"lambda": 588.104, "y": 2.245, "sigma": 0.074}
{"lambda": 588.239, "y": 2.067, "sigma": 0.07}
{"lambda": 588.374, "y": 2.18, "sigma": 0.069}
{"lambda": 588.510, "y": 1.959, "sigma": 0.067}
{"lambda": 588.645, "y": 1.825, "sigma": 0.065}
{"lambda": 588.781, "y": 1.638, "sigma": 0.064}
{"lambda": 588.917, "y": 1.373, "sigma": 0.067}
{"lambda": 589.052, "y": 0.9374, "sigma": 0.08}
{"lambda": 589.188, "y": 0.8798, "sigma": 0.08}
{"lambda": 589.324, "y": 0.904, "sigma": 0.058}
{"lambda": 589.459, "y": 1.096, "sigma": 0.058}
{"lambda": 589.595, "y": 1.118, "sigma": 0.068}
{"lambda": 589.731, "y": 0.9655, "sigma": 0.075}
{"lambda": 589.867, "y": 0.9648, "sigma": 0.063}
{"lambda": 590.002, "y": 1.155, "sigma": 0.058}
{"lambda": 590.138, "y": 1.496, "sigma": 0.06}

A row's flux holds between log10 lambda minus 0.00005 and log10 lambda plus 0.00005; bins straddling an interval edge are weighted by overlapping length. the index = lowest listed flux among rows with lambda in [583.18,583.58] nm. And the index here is 3.398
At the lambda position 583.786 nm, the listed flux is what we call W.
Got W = 3.291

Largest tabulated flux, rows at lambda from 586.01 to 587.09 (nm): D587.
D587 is 3.116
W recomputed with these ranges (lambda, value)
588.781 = 1.638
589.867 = 0.9648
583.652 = 3.334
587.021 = 2.711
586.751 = 2.495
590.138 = 1.496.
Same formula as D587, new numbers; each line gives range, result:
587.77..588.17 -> 2.628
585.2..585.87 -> 3.037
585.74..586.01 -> 2.735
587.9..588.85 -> 2.245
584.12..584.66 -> 3.476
